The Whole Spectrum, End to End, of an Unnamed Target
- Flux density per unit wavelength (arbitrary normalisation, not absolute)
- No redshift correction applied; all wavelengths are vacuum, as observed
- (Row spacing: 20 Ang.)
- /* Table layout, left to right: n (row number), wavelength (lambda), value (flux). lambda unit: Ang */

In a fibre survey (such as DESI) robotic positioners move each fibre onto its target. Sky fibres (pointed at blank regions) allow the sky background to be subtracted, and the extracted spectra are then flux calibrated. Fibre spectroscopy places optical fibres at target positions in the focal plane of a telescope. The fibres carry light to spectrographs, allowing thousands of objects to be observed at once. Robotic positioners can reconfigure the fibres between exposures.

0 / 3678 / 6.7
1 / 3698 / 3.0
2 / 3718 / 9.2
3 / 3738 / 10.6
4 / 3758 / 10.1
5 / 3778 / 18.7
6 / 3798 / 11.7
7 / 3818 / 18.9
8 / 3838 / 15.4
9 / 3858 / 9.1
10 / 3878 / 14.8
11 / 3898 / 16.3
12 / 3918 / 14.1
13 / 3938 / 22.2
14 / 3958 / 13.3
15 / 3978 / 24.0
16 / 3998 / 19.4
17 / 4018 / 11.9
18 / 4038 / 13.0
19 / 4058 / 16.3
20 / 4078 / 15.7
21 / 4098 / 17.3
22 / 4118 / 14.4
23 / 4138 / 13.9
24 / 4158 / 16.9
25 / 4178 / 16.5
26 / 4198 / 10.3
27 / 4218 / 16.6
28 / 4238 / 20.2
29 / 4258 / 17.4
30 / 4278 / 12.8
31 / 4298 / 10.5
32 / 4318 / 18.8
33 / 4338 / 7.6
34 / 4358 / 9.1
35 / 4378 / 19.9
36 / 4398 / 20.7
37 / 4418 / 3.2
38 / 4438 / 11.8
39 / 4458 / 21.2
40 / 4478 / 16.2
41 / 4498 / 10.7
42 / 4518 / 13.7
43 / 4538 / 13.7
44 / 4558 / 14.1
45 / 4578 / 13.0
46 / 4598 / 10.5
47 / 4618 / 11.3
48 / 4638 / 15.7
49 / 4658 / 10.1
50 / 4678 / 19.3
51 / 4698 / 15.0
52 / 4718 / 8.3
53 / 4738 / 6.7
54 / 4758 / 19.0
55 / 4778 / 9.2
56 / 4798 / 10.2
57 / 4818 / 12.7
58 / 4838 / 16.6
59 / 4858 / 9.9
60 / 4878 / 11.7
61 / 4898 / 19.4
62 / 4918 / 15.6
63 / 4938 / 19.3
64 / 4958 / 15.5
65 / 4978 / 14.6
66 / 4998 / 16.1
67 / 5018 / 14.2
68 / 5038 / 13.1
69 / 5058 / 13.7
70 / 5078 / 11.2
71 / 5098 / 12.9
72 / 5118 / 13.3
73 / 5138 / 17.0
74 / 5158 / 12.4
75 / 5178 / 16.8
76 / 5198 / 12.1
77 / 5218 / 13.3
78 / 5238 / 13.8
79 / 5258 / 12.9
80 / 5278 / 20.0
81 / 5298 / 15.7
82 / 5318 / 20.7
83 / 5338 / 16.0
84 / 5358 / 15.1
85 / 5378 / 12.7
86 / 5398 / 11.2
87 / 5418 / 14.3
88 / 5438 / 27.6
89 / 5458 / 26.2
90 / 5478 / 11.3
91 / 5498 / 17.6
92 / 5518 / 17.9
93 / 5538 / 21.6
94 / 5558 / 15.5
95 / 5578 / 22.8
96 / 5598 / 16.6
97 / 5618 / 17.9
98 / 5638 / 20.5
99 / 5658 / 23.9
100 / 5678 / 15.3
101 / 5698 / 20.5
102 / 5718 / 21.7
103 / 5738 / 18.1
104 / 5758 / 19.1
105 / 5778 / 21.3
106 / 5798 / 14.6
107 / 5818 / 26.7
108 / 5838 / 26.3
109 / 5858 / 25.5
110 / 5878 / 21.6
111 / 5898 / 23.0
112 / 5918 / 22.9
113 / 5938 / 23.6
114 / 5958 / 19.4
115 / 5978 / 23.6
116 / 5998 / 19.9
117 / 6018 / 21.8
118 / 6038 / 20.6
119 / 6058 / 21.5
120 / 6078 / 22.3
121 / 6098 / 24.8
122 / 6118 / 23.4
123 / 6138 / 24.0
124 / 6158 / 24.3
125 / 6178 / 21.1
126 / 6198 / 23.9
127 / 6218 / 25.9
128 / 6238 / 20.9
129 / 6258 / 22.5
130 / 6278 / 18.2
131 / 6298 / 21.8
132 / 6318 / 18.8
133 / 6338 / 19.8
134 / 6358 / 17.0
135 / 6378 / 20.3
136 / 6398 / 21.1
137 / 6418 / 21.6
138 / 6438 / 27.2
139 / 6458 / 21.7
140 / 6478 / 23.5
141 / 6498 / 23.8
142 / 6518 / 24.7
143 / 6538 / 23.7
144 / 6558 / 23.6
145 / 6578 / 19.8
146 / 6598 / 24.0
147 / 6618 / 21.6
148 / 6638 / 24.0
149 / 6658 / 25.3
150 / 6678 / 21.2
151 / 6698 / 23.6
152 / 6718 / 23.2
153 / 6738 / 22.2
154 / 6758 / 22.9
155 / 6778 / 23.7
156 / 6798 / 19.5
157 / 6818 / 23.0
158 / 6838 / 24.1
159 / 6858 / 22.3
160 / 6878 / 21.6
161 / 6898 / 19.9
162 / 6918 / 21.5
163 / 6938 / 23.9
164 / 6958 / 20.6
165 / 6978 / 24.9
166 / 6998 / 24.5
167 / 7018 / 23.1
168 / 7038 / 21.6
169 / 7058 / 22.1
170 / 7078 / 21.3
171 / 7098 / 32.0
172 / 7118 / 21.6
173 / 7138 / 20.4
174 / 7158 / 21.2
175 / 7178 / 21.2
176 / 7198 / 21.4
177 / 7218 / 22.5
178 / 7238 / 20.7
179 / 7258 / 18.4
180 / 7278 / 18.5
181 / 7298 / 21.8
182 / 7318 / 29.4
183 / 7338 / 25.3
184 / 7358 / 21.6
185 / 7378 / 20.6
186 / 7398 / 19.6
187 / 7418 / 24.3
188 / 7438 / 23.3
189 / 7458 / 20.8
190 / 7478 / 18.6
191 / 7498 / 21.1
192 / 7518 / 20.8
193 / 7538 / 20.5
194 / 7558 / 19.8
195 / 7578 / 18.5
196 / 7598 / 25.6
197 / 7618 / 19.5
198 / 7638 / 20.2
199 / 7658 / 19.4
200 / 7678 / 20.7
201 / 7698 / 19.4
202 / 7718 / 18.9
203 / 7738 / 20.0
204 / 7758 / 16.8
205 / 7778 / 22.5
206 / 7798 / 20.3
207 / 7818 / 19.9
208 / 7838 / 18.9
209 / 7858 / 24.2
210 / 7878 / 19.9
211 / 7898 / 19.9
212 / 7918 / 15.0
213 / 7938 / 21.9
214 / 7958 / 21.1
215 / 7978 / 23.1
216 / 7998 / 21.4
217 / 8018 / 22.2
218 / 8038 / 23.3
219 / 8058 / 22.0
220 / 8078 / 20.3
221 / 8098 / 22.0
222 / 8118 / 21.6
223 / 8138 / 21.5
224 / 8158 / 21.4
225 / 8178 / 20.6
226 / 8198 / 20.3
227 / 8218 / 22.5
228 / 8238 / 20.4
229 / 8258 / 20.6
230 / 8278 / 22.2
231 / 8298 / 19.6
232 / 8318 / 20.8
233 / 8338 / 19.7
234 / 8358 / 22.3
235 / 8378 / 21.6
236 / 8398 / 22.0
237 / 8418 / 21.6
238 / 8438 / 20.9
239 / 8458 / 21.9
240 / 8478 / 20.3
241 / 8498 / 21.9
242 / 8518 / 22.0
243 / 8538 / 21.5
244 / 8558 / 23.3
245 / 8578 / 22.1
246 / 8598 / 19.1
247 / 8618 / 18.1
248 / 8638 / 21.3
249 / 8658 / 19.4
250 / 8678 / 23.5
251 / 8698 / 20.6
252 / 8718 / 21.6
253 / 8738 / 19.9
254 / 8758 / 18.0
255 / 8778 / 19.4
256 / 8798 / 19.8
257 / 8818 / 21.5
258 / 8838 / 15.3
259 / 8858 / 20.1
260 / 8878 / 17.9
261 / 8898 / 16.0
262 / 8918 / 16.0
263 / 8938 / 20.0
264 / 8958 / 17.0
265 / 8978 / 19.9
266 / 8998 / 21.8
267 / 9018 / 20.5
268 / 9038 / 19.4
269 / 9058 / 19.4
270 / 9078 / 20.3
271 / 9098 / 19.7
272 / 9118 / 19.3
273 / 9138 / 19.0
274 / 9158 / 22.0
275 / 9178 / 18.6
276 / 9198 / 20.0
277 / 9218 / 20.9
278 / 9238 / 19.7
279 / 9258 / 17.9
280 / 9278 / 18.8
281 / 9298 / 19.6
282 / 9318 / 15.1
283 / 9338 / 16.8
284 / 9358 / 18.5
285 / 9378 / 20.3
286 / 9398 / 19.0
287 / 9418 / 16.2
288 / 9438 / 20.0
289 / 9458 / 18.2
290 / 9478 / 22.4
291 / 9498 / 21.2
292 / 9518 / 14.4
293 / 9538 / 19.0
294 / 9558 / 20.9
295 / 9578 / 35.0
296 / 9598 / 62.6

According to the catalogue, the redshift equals 0.46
